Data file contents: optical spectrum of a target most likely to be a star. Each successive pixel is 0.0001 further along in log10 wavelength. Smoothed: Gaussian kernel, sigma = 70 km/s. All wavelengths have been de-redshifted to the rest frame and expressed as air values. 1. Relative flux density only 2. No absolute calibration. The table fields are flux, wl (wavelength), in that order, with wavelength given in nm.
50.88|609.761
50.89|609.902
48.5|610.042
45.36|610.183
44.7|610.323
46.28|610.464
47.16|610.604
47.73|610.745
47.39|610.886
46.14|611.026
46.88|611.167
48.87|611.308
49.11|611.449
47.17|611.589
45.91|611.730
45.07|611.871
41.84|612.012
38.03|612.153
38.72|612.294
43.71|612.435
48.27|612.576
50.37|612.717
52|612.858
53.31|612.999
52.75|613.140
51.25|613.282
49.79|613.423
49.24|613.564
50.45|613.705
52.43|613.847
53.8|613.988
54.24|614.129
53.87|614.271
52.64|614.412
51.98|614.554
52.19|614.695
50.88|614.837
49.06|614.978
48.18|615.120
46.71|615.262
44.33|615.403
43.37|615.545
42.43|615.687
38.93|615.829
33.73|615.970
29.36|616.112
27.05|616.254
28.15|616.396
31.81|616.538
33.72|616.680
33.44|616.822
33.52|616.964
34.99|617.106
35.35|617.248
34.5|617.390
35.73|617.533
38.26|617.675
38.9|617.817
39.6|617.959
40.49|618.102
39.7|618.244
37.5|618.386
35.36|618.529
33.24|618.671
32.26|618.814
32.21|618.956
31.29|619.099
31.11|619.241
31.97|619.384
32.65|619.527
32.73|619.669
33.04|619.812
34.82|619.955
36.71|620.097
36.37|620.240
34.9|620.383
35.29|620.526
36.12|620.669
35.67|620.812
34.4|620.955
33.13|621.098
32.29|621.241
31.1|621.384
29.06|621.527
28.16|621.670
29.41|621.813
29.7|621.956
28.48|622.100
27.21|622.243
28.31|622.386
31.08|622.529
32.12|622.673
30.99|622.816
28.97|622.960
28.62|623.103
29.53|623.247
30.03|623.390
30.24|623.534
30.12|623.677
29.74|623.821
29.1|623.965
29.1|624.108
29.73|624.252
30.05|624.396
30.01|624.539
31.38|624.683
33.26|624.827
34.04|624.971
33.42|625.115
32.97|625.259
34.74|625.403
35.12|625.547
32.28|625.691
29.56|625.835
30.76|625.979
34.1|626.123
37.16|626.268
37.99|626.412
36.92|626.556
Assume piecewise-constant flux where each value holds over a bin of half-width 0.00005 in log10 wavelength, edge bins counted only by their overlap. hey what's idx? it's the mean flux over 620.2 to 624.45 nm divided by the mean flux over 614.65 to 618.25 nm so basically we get 0.80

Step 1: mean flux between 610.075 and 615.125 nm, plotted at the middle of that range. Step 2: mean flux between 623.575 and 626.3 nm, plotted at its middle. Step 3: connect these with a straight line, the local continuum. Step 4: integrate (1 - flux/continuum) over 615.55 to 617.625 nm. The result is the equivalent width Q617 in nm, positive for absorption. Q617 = 0.43 nm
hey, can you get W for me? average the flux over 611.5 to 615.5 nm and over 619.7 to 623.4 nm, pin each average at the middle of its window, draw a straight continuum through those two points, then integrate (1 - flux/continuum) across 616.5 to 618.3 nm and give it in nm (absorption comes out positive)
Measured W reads 0.19 nm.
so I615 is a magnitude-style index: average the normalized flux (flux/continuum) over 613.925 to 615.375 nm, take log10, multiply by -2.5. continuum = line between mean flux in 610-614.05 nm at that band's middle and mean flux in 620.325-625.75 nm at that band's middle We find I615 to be -0.17 mag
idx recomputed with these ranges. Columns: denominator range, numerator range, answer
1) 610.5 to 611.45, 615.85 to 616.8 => 0.66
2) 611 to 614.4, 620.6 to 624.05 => 0.63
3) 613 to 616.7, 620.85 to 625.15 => 0.67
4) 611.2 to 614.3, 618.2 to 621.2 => 0.71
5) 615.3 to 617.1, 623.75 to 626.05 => 0.90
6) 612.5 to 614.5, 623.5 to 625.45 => 0.60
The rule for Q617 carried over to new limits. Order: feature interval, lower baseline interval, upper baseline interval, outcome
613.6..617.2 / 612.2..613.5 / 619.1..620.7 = 0.070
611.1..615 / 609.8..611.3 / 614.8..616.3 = -0.434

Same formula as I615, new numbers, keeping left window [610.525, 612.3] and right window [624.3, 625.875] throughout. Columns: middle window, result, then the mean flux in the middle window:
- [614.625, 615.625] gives -0.14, 47.7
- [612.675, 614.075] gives -0.18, 51.6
